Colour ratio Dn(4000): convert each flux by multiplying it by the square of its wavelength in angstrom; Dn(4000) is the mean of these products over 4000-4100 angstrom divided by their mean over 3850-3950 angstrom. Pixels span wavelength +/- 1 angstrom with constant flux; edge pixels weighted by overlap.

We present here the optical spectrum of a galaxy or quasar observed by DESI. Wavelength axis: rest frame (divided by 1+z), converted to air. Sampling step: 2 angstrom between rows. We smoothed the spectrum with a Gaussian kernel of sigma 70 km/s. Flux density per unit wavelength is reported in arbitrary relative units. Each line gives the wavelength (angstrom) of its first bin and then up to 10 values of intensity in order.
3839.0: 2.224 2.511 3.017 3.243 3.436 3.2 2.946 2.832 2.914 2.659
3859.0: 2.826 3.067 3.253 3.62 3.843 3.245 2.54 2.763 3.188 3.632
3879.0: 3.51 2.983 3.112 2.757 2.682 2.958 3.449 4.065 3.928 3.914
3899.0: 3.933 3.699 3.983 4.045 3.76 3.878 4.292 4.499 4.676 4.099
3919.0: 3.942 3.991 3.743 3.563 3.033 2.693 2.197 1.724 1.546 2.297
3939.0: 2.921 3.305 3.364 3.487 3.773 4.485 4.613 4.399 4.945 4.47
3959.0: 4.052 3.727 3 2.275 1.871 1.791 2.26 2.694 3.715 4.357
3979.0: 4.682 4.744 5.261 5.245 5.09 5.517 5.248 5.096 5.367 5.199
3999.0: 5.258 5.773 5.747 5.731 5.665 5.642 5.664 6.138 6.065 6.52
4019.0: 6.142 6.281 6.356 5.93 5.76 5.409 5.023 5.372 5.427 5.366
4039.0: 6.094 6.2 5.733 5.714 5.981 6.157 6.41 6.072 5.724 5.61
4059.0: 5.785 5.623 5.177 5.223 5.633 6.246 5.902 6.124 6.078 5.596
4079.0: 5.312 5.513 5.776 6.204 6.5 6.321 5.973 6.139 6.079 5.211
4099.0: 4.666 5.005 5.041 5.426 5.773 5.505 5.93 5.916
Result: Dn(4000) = 1.87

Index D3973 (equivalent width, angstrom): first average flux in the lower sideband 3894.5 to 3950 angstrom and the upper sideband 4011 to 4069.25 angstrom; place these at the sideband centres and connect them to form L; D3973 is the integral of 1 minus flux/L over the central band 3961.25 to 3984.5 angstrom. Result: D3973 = 5.93 angstrom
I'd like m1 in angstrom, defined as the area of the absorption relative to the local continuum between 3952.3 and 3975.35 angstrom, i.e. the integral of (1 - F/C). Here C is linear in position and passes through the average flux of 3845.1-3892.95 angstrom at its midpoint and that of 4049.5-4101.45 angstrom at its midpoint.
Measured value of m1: 5.8 angstrom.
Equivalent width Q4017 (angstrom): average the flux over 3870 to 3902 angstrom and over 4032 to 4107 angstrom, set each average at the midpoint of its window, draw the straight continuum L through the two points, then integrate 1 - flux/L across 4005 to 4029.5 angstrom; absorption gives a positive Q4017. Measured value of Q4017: -4.4 angstrom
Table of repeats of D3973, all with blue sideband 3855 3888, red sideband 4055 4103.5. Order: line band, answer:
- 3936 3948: 2.4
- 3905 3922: -2.4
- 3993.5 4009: -2.6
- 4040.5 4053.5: -1.8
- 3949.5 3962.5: -0.5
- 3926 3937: 4.6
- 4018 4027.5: -2.1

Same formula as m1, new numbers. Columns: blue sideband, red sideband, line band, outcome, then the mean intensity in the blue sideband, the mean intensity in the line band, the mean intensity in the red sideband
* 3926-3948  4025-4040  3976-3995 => -4.0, 2.76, 5.04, 5.52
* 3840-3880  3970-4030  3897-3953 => 7.2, 3.11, 3.56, 5.29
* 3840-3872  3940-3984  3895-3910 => -2.4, 3.07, 3.89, 3.69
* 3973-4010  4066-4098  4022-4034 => -0.5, 5.12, 5.64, 5.91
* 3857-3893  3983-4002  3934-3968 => 8.3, 3.15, 3.44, 5.31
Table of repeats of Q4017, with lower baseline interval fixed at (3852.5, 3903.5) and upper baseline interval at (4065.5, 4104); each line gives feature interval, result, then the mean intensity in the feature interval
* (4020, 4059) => -4.6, 5.82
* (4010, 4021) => -2.7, 6.12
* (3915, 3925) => -0.5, 3.98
